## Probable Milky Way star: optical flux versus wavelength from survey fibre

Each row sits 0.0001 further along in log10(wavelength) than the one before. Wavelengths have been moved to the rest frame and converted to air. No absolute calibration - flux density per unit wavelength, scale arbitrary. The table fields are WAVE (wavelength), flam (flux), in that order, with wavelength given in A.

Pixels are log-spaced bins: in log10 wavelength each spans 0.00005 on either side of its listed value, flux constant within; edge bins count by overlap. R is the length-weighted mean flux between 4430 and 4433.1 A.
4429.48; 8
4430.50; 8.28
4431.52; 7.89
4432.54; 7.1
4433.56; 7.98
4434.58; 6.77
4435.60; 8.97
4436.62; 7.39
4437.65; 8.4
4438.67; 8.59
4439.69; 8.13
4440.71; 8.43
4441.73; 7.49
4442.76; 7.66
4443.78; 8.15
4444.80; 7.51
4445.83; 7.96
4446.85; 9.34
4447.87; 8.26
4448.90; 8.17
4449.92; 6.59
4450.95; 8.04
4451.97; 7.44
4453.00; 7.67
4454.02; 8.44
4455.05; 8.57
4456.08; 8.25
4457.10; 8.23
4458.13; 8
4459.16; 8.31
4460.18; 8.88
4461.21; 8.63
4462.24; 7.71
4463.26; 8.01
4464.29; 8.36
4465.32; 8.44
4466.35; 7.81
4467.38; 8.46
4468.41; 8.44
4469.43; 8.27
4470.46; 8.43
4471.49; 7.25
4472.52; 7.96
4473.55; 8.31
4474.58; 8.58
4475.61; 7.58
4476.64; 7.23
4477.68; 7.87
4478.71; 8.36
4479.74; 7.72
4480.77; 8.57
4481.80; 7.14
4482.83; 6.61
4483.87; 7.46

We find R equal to 7.76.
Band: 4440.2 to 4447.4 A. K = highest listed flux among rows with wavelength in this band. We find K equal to 9.34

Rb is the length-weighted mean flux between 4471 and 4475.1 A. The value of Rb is 8.03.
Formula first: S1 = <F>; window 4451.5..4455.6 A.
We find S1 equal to 8.02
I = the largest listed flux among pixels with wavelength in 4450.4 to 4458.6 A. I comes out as 8.57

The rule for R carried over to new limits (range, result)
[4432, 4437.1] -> 7.65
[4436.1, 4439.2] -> 8.12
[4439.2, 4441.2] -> 8.29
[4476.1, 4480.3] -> 7.79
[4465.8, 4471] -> 8.28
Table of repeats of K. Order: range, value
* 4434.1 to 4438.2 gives 8.97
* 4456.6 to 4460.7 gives 8.88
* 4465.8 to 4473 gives 8.46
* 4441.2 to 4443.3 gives 7.66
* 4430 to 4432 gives 8.28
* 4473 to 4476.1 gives 8.58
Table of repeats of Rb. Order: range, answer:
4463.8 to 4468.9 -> 8.29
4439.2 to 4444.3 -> 7.98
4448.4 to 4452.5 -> 7.56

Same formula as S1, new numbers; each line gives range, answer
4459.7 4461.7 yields 8.74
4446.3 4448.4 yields 8.79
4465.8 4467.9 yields 8.12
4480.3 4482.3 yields 7.85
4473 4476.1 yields 8.16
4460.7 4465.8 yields 8.23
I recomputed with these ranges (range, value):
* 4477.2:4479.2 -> 8.36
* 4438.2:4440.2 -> 8.59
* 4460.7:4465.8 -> 8.63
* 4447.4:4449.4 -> 8.26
